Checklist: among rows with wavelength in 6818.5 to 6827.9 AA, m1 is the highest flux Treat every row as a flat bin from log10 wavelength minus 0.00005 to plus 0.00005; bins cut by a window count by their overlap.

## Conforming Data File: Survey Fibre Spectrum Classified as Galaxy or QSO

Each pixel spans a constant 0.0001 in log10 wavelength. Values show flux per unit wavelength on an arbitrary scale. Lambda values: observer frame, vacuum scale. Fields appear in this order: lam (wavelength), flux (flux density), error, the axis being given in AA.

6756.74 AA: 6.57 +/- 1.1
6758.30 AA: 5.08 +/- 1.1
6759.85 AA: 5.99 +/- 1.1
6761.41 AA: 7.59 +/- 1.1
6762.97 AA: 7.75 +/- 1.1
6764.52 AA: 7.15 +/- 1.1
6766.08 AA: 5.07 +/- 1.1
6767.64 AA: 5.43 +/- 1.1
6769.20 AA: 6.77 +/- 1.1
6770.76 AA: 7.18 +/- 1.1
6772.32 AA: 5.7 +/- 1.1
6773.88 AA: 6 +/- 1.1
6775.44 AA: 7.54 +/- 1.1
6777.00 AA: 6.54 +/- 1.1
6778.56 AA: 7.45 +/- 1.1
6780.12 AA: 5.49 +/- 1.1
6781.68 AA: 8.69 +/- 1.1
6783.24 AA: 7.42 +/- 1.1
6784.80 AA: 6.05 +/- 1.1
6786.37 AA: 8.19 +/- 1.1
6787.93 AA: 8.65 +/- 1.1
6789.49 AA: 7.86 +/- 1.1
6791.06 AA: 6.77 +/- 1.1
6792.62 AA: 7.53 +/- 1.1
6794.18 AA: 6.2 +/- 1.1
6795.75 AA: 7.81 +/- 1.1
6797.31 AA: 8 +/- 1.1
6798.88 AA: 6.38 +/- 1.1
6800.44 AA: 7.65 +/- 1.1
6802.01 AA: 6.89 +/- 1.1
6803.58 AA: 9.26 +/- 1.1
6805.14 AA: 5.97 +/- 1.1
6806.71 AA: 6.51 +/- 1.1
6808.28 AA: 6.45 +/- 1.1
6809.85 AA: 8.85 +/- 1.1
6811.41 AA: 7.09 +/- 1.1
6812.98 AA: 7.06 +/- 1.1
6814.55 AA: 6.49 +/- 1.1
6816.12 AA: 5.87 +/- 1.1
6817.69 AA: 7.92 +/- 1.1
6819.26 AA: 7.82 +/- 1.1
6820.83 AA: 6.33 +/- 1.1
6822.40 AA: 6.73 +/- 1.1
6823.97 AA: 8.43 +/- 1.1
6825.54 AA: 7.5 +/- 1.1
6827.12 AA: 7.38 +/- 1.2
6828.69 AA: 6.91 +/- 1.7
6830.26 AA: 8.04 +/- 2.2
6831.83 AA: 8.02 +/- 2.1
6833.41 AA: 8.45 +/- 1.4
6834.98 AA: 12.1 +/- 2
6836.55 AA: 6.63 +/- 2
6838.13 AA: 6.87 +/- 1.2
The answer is 8.43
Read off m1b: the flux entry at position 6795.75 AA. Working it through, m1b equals 7.81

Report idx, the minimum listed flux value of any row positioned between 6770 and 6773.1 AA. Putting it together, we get 5.7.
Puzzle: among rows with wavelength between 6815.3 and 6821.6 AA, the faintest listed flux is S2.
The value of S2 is 5.87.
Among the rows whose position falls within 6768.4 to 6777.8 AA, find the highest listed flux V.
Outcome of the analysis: 7.54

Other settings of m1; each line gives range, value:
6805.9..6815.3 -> 8.85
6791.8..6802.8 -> 8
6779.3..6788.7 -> 8.69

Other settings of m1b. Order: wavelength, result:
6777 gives 6.54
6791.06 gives 6.77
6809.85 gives 8.85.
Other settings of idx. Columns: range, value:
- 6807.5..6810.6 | 6.45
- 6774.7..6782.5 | 5.49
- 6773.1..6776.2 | 6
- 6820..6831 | 6.33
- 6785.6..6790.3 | 7.86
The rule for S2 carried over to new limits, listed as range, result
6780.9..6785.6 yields 6.05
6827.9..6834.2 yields 6.91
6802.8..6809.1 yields 5.97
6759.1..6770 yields 5.07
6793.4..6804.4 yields 6.2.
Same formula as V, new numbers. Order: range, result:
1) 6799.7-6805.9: 9.26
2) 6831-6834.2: 8.45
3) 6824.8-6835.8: 12.1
